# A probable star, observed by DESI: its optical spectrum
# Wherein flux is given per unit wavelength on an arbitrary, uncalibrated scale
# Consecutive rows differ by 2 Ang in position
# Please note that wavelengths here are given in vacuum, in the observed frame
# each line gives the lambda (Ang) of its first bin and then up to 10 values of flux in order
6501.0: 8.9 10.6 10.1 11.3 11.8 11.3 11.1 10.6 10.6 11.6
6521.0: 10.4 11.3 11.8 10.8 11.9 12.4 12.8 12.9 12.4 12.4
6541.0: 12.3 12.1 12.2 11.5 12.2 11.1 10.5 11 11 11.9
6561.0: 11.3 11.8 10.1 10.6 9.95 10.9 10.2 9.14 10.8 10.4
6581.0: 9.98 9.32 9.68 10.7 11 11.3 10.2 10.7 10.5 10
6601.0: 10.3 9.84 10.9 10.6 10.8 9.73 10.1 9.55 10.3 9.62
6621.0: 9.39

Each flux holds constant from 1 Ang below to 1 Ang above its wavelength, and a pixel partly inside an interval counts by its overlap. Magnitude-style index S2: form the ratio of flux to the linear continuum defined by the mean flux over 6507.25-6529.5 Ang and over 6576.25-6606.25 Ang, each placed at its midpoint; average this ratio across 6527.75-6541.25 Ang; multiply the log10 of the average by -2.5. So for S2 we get -0.13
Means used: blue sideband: 11.2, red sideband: 10.4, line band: 12.4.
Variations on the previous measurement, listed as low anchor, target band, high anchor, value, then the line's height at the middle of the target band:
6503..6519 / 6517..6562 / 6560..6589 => -0.095 mag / 10.7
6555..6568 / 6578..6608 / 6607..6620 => 0.011 mag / 10.5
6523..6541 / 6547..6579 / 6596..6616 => 0.049 mag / 11.3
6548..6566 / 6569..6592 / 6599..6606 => 0.045 mag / 10.7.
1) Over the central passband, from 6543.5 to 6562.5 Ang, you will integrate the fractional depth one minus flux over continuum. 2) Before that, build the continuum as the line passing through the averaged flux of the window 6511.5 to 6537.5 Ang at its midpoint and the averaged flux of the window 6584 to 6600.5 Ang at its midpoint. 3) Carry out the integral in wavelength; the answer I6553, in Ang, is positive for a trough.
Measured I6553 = -0.5 Ang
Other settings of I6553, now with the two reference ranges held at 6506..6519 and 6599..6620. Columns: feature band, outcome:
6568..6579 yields 0.3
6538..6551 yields -1.5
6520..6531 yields -0.3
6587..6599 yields -0.4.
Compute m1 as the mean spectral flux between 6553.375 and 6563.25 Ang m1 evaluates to 11.3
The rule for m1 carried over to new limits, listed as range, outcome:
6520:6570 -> 11.5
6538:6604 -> 10.8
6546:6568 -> 11.2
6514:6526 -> 11.1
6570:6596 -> 10.3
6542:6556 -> 11.5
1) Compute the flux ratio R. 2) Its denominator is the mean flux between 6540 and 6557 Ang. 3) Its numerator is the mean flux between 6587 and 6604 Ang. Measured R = 0.9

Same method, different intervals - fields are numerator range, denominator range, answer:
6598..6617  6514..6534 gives 0.89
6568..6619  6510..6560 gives 0.88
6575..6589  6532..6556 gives 0.85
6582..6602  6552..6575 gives 0.96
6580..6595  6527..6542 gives 0.84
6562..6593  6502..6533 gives 0.93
